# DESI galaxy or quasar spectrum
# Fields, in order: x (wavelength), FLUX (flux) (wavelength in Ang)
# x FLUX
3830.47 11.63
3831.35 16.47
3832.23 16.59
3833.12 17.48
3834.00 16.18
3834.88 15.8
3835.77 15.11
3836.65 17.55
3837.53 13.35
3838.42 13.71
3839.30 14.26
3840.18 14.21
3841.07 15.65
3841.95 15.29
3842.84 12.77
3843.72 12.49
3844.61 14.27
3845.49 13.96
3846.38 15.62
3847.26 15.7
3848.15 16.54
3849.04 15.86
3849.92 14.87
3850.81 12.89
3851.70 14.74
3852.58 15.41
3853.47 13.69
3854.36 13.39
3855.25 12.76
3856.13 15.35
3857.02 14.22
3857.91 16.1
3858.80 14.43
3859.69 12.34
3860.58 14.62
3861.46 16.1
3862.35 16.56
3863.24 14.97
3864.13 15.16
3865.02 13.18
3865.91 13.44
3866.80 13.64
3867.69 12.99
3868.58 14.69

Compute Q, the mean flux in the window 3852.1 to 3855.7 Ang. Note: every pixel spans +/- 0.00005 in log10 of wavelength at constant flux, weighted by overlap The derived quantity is 13.9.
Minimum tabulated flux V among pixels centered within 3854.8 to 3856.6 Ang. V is 12.76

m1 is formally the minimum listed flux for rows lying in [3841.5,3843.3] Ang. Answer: 12.77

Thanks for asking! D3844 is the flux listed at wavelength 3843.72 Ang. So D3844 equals 12.49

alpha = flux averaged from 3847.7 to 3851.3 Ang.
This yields 15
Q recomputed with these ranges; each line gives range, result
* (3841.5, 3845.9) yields 13.8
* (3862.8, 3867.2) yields 14.1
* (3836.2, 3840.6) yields 14.6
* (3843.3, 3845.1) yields 13.4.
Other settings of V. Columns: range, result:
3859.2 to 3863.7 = 12.34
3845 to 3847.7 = 13.96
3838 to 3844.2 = 12.49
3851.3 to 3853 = 14.74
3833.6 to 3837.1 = 15.11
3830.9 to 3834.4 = 16.18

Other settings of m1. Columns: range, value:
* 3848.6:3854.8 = 12.89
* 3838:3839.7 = 13.71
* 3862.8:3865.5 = 13.18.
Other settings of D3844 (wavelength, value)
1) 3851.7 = 14.74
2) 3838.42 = 13.71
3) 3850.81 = 12.89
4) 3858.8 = 14.43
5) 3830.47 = 11.63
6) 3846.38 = 15.62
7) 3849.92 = 14.87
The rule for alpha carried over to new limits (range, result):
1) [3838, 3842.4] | 14.6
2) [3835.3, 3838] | 15.3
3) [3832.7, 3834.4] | 16.9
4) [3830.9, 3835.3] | 16.5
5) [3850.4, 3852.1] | 13.8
